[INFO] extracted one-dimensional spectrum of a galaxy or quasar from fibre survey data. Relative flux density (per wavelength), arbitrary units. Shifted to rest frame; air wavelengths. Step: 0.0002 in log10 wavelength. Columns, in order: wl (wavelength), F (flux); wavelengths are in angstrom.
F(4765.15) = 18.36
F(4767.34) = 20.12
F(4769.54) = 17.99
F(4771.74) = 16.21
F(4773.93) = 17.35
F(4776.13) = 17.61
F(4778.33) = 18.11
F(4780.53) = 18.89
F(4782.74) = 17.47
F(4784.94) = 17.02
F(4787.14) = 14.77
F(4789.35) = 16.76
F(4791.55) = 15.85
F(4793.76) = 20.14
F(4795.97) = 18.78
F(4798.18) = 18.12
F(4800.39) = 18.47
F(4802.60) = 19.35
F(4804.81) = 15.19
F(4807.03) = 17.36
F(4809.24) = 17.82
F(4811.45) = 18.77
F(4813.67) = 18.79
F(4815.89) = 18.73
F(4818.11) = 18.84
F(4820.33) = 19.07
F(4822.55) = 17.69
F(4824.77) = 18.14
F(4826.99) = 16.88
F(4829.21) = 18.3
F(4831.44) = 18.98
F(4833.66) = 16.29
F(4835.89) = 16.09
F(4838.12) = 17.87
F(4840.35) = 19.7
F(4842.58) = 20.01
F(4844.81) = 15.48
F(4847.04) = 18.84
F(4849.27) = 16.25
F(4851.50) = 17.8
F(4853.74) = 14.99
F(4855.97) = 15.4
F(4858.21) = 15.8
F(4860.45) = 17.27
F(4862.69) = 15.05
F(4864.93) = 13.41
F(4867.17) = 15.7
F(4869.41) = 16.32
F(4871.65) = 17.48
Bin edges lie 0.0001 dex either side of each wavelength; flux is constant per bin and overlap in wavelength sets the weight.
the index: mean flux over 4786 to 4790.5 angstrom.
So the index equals 15.8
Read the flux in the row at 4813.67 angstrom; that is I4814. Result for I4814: 18.79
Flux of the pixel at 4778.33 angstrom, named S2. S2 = 18.11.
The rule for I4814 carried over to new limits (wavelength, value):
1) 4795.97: 18.78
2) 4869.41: 16.32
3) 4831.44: 18.98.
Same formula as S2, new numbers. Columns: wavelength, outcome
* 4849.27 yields 16.25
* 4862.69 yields 15.05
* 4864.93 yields 13.41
